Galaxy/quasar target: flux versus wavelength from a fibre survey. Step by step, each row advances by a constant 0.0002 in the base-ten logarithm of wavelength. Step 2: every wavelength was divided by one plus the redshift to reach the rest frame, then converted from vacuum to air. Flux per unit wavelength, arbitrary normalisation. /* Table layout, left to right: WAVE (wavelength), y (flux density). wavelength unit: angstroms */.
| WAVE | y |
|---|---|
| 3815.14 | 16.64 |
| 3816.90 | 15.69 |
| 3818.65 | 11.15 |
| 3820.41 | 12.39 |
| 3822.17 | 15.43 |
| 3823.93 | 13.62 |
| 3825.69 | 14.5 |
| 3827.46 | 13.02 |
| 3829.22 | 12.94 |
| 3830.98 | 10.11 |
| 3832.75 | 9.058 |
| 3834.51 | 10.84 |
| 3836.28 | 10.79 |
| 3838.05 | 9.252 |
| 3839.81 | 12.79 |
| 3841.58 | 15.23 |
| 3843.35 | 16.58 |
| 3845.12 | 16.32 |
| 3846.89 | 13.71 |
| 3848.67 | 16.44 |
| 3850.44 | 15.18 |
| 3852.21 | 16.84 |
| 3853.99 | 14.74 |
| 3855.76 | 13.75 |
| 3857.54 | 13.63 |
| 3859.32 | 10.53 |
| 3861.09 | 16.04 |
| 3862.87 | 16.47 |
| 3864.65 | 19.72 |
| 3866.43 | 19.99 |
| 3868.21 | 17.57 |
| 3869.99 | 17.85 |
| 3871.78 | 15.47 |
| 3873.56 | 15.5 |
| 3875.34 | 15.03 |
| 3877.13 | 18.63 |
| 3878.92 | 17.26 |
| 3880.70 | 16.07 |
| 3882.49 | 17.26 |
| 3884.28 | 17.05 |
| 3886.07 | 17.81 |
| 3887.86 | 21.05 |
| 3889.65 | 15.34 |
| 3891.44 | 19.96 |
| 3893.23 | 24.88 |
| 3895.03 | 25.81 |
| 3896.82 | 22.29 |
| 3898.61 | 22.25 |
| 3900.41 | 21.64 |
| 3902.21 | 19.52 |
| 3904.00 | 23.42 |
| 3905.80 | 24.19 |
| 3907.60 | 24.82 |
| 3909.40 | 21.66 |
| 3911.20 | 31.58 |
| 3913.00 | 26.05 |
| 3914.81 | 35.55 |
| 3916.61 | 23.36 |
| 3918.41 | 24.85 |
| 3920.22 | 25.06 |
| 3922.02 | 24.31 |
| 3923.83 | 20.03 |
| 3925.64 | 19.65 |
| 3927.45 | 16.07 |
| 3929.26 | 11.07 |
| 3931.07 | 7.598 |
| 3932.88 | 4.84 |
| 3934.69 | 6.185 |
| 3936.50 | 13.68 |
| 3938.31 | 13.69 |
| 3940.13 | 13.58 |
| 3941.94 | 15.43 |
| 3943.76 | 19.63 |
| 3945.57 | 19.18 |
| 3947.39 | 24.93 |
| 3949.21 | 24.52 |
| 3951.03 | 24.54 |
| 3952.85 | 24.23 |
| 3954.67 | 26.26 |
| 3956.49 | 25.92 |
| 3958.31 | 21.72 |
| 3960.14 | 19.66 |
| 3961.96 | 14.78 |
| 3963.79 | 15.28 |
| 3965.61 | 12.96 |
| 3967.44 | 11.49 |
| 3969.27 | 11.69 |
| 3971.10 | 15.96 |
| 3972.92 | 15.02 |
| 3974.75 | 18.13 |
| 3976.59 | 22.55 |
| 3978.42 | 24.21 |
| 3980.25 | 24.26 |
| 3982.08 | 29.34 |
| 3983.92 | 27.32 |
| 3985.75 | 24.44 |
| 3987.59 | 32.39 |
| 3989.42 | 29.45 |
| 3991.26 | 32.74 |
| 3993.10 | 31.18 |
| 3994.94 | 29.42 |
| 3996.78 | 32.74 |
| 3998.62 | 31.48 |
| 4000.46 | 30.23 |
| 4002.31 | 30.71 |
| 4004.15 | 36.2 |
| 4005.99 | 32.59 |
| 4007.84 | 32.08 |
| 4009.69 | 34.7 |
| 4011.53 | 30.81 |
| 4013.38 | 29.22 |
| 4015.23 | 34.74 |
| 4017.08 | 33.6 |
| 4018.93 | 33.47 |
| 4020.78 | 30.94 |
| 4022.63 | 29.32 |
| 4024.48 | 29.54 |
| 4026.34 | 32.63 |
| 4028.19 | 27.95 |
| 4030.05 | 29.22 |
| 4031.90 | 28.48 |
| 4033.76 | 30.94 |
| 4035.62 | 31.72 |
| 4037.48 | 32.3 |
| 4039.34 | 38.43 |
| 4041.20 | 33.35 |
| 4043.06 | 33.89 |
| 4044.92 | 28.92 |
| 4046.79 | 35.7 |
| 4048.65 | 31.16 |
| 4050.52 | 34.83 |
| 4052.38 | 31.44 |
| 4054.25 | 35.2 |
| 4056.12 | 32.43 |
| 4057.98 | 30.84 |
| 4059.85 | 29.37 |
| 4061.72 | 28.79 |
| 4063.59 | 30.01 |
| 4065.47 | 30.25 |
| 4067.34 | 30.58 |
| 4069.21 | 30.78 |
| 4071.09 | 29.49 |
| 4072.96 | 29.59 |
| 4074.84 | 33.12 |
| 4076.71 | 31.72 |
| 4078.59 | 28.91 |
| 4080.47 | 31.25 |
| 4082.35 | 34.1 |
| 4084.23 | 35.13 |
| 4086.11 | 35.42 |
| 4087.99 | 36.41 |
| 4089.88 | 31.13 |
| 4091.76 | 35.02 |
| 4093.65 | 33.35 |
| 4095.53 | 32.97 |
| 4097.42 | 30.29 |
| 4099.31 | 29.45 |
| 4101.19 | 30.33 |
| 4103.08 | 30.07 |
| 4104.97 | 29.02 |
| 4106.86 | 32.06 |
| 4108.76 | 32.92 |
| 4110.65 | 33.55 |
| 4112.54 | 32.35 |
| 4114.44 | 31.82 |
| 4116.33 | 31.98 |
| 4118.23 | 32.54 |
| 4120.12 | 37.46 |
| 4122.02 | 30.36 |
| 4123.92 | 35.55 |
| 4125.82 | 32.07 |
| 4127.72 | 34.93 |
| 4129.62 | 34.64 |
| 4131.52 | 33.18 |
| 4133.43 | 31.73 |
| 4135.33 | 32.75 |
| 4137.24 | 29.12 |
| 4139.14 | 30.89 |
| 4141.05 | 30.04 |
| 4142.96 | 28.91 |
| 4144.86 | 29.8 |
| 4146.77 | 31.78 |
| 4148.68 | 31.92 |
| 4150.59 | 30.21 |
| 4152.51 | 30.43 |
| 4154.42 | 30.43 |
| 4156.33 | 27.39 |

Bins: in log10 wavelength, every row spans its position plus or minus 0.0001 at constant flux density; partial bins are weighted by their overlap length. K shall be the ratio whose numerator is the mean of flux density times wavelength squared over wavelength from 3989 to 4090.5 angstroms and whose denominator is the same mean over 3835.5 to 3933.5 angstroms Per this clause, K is 1.86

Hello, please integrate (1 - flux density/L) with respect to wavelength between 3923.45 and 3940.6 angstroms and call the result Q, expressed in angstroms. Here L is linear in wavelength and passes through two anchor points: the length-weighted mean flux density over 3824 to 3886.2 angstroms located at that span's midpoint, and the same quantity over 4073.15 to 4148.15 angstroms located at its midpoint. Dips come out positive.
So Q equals 6.6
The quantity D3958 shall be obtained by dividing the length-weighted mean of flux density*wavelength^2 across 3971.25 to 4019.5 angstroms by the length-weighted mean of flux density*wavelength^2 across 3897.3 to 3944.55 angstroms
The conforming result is 1.55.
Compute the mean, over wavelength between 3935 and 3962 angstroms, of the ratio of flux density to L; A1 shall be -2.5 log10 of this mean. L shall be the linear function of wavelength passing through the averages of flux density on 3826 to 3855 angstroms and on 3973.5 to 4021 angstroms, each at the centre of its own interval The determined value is 0.24 mag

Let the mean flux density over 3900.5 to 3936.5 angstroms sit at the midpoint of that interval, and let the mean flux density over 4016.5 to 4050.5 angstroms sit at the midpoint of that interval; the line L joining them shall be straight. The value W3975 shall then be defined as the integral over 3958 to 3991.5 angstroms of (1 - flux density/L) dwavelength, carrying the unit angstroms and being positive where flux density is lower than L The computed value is 6.62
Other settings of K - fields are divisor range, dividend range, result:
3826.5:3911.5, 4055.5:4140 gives 2.09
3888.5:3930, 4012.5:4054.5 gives 1.50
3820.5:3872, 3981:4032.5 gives 2.33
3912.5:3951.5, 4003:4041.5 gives 1.79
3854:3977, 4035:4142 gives 1.87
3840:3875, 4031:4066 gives 2.23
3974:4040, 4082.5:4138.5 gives 1.14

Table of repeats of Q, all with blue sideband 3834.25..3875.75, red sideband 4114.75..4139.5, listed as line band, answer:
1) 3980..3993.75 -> -3.1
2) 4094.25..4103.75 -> 0.1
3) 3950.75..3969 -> 2.2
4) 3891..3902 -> -3.0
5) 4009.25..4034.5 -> -4.9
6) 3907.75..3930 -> -4.9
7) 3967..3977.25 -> 3.1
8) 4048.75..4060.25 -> -1.7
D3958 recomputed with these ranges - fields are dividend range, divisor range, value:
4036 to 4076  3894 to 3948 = 1.71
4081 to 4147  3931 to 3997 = 1.69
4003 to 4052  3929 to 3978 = 1.96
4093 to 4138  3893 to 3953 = 1.74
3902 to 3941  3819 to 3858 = 1.51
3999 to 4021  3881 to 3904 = 1.69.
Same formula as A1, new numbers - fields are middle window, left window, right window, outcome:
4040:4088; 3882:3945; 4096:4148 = -0.127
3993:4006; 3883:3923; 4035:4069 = -0.100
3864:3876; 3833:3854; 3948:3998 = -0.103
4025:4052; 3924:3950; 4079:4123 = -0.232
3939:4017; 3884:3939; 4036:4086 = 0.040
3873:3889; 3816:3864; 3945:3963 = -0.028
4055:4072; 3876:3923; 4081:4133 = 0.011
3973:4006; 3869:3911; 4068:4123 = -0.099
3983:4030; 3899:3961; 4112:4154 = -0.246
